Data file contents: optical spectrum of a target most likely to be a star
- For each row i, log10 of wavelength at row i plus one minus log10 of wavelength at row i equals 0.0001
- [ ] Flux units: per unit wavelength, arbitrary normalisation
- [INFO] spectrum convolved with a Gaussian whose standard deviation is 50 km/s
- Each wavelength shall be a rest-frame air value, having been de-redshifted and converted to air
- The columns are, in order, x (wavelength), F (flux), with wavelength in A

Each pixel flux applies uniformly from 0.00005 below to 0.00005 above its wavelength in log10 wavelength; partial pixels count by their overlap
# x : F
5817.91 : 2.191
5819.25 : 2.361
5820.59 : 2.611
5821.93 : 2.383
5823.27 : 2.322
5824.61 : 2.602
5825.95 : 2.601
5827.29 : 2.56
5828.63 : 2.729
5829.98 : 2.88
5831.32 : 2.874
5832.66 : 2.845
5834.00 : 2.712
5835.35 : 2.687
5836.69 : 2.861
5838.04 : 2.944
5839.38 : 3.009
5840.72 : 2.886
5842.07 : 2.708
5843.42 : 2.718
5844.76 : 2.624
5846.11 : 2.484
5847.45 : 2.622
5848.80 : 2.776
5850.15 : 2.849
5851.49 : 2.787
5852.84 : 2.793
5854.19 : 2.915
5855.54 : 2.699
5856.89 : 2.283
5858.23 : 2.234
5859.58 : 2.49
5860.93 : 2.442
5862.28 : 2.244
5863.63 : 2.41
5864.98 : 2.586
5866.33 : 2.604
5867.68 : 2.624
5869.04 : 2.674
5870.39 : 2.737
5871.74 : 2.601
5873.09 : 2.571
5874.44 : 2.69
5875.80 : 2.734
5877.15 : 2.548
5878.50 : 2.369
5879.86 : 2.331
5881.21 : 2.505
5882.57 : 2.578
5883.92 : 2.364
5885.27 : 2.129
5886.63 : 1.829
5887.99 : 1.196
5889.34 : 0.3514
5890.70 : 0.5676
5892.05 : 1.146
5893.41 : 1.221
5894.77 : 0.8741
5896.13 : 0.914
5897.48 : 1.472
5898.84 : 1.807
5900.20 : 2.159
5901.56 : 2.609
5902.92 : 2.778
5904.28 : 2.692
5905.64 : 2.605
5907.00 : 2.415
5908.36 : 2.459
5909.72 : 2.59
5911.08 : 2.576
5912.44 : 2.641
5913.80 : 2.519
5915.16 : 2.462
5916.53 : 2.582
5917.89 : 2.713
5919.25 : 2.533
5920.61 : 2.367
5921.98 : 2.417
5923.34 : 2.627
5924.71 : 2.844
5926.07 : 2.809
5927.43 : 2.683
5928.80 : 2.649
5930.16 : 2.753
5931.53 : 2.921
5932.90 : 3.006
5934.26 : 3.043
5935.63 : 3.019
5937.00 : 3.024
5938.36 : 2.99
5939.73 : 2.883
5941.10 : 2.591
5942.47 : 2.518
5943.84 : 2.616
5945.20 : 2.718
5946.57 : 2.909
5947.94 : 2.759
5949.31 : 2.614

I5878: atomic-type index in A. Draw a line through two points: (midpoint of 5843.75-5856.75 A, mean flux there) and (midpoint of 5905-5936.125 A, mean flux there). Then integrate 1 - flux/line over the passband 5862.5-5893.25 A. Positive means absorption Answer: 5.9 A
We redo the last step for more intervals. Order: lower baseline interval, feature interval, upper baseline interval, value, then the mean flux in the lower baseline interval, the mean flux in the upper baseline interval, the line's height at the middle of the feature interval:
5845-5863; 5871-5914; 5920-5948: 9.5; 2.59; 2.77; 2.67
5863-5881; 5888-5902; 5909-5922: 7.0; 2.57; 2.55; 2.56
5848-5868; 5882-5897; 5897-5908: 6.5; 2.58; 2.34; 2.41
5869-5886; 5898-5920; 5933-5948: 1.5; 2.52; 2.84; 2.68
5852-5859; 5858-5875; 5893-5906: -0.9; 2.59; 1.91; 2.42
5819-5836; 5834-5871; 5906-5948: -0.1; 2.64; 2.7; 2.65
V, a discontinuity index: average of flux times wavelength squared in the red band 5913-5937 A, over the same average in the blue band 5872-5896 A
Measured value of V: 1.5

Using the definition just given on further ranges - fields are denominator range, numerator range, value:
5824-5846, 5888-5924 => 0.77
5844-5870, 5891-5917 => 0.83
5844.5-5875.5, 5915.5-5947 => 1.08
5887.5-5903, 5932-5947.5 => 2.10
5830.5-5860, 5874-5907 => 0.72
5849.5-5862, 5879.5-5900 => 0.60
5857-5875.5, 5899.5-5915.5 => 1.02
